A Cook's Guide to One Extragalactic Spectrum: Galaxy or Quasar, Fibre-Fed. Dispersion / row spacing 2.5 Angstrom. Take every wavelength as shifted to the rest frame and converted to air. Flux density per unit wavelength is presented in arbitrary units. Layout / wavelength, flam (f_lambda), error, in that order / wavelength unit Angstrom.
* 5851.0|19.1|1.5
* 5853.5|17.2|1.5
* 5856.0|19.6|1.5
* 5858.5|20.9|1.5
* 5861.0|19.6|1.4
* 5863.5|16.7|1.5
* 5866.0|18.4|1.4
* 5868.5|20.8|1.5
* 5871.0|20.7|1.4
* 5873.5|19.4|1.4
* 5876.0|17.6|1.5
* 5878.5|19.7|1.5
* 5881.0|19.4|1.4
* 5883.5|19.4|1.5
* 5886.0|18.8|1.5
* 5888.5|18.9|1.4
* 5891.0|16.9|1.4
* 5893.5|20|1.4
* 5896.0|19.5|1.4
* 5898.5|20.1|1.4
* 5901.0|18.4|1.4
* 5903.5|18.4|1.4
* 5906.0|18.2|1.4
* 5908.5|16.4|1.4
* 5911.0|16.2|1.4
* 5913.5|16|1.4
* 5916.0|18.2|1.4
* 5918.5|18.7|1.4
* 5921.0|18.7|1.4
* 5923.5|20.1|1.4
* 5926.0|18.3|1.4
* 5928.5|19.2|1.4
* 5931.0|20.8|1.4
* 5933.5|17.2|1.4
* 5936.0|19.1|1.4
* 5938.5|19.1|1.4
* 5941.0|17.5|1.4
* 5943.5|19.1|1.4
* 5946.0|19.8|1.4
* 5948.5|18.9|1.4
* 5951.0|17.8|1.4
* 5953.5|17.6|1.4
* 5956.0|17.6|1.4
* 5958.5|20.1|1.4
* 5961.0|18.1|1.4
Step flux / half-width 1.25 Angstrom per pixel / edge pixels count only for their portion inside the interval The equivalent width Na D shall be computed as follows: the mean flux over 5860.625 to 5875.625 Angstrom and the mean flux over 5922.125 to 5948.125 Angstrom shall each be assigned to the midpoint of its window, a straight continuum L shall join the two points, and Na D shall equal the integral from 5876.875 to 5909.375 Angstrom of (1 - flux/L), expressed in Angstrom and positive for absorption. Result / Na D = 0.5 Angstrom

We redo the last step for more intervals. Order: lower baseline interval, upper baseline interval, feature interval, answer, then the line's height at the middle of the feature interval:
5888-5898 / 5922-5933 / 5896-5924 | 1.50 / 19.2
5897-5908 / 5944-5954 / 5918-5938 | -0.42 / 18.6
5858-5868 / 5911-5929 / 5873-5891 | -0.17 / 18.7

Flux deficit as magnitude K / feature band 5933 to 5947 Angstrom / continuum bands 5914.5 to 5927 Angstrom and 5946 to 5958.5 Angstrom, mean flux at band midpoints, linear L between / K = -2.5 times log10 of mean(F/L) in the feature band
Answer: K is -0.010 mag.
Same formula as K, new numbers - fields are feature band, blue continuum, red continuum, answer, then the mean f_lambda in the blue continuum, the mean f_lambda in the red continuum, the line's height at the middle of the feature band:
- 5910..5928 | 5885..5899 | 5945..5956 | 0.036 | 19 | 18.4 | 18.7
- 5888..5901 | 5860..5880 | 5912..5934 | -0.009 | 19.1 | 18.6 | 18.9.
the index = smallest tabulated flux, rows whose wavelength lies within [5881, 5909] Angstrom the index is 16.4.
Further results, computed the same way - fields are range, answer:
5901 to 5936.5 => 16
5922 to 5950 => 17.2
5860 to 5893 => 16.7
